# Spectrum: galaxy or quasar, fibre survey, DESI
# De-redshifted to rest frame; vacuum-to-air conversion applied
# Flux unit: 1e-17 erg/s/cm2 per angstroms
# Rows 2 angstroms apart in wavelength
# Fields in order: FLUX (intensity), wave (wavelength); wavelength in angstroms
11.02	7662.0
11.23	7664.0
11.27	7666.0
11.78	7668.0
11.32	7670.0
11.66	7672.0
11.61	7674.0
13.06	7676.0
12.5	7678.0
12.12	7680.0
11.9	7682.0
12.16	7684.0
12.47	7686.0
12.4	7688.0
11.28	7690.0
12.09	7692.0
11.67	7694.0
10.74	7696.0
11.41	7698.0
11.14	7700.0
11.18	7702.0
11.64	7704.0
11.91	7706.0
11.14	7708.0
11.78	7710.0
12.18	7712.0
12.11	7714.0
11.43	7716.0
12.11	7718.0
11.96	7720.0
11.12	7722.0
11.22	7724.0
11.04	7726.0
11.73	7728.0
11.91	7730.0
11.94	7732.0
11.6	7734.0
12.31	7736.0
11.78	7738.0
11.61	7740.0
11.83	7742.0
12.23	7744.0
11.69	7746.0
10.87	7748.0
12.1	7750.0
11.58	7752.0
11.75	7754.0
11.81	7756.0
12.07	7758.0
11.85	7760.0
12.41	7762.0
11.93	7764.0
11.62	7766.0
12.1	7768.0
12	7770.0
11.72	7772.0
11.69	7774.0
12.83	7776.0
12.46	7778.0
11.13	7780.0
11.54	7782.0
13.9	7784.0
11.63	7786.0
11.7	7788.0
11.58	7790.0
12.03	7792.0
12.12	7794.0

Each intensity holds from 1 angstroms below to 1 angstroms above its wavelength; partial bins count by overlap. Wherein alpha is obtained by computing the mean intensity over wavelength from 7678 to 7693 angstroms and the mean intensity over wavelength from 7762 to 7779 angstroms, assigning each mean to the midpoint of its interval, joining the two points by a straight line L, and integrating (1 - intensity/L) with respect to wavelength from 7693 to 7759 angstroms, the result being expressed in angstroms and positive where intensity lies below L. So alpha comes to 2.31 angstroms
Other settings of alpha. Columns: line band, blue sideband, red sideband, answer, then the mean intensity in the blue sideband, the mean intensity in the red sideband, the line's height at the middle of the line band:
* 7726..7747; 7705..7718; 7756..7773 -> 0.1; 11.8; 12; 11.9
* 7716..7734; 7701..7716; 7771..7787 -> 0.3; 11.7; 12.1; 11.8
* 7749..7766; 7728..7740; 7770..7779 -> 0.2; 11.9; 12.2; 12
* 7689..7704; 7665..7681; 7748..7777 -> 0.7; 11.9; 11.9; 11.9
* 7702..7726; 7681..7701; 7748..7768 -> 0.3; 11.7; 11.9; 11.8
